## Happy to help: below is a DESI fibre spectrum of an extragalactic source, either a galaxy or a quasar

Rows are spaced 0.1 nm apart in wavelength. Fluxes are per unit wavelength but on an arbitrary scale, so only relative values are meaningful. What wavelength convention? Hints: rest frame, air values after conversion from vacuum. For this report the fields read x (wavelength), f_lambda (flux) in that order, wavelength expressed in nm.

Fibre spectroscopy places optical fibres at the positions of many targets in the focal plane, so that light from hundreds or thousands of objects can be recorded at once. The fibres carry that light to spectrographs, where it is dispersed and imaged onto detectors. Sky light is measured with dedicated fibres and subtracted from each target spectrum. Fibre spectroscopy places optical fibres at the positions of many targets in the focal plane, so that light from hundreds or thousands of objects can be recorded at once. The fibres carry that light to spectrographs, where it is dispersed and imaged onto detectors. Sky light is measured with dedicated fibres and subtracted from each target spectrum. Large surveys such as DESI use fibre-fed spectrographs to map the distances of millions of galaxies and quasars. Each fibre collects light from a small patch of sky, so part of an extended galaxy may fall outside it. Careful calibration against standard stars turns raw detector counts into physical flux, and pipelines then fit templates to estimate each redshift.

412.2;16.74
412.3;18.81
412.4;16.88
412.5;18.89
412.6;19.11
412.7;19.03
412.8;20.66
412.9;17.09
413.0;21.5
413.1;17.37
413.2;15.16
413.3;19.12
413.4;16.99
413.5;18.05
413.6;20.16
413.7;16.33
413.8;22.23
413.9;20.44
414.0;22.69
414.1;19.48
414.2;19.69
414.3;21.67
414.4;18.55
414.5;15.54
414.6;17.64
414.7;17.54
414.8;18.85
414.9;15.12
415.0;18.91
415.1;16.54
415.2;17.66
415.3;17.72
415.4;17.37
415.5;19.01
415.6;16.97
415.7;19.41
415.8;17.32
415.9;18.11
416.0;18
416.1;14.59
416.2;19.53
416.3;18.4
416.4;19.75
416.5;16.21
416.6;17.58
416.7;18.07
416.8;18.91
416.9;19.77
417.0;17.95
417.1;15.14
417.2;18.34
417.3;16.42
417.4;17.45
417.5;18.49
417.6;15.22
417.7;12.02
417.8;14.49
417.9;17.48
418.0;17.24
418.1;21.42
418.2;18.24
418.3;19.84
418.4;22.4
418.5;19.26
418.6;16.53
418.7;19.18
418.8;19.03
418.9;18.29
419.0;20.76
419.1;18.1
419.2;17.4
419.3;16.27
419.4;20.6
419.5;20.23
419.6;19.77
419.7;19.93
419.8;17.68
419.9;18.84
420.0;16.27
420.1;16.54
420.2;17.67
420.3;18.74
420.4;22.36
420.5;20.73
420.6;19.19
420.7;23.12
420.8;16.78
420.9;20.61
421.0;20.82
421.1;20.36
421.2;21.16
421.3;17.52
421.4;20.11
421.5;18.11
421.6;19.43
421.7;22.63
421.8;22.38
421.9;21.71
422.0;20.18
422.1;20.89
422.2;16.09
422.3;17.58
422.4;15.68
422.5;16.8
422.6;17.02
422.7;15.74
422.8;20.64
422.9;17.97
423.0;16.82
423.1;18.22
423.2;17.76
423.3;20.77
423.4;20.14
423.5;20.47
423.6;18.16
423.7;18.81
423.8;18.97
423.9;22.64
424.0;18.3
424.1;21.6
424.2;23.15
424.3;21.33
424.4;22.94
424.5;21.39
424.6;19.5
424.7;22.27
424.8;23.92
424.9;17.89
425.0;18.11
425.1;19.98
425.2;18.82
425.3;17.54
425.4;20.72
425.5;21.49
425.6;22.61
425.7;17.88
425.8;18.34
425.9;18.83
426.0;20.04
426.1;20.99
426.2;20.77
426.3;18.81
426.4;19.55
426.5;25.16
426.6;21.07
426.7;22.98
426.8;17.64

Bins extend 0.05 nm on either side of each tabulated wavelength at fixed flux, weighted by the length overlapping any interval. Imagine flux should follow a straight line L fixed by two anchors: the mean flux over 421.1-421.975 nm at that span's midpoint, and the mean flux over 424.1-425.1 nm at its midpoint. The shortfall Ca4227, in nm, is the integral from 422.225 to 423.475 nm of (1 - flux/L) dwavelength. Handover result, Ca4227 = 0.17 nm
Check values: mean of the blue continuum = 20.4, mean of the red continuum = 21.1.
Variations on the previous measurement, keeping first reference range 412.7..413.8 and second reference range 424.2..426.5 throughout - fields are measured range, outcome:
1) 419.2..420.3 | 0.06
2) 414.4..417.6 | 0.21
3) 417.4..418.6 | 0.09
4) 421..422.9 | 0.07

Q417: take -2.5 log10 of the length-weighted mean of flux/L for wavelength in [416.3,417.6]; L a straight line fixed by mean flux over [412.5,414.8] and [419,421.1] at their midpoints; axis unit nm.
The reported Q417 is 0.08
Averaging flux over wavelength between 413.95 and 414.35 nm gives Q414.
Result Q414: 20.9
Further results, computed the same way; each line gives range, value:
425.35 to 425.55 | 21.1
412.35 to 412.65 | 18.3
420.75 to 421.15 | 19.6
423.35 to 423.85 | 19.3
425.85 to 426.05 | 19.4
